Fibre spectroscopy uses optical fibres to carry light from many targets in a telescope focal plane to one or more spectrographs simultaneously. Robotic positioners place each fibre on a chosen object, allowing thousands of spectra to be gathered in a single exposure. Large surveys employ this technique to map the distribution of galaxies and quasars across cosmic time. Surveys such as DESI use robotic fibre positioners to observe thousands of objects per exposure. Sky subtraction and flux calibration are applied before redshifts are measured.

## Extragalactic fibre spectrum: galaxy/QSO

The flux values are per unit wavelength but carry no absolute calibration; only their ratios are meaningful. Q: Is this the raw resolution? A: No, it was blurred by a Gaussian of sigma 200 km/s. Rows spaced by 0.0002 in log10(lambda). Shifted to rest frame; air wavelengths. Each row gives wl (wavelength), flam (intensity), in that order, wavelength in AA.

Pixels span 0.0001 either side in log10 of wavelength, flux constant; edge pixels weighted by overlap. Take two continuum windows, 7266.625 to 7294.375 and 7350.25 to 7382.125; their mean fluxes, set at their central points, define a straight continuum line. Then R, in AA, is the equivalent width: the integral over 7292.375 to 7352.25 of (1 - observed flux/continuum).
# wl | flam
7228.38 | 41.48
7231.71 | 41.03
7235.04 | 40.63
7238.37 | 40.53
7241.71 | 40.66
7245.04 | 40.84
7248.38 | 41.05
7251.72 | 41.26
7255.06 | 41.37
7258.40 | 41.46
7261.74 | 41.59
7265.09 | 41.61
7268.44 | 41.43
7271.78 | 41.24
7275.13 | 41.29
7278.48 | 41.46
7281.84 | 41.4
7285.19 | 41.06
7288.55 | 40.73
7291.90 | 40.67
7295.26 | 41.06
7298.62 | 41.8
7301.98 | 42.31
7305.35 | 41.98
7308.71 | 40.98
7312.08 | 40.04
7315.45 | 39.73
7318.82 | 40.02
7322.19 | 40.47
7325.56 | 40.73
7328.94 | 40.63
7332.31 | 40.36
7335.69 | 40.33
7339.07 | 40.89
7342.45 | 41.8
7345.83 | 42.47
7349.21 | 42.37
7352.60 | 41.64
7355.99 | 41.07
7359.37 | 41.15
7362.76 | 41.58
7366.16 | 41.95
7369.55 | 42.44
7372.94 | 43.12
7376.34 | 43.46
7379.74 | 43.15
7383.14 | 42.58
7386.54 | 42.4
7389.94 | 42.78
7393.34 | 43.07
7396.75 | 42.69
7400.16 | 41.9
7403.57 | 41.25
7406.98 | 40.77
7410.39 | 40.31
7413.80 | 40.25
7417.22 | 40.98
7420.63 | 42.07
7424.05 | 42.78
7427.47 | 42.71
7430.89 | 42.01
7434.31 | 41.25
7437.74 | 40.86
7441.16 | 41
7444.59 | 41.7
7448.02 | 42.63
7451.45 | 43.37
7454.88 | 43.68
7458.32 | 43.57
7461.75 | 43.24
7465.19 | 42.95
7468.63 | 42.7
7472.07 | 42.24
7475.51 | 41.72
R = 0.86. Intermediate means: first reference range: 41.2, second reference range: 42.2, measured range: 41.1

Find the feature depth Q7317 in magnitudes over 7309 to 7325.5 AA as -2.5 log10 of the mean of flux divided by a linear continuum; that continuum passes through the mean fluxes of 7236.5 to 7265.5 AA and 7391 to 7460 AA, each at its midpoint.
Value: 0.03 mag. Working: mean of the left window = 41.1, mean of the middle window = 40.2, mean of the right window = 41.9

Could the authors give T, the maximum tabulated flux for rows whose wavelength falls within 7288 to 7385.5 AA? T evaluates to 43.46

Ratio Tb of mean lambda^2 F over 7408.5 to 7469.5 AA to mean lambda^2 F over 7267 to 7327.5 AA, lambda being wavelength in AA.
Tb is 1.07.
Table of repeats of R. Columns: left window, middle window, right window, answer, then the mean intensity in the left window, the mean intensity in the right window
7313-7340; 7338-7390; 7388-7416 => -1.50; 40.4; 41.6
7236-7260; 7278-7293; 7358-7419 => 0.08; 41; 42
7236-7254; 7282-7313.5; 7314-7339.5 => -0.50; 40.9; 40.4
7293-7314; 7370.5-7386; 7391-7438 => -0.54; 41.3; 41.7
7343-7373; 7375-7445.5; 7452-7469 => 1.17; 41.9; 43.3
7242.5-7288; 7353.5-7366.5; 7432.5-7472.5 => 0.15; 41.3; 42.4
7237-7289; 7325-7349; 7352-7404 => 0.45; 41.2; 42.3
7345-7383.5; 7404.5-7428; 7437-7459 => 0.56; 42.2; 42.4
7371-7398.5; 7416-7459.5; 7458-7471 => 0.79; 42.9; 43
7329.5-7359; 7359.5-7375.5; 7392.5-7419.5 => -0.34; 41.3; 41.4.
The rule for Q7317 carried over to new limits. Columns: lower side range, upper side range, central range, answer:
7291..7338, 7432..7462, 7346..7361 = -0.01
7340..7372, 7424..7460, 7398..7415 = 0.03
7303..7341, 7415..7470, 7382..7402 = -0.02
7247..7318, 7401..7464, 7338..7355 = -0.01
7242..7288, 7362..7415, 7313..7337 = 0.04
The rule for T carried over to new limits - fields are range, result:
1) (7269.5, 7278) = 41.29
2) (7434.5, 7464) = 43.68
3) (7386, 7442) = 43.07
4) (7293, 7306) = 42.31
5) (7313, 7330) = 40.73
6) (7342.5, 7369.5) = 42.47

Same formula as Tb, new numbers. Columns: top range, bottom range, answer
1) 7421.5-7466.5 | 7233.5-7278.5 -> 1.08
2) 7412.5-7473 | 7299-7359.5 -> 1.06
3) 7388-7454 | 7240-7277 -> 1.06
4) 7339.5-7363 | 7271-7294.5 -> 1.03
